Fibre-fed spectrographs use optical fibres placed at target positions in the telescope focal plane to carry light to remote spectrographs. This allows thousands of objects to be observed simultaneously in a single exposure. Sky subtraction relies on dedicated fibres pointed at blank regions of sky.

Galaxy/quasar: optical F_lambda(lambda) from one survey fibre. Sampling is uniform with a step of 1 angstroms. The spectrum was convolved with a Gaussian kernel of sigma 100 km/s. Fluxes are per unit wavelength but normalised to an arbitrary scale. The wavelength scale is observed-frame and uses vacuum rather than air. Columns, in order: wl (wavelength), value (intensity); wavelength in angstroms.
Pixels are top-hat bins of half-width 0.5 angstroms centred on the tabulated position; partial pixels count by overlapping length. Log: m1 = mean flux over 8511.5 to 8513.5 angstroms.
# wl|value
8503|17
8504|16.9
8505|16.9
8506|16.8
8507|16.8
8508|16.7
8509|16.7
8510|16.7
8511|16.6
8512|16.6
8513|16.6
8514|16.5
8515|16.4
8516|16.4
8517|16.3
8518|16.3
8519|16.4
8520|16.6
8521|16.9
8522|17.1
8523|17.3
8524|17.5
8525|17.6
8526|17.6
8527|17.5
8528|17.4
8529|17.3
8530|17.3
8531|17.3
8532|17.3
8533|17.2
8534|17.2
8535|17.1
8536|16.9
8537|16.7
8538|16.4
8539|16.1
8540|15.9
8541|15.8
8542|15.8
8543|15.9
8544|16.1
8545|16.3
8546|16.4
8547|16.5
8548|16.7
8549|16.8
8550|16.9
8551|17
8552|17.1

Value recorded 16.6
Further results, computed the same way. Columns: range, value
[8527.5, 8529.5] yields 17.4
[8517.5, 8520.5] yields 16.4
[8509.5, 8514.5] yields 16.6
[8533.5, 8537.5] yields 17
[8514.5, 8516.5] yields 16.4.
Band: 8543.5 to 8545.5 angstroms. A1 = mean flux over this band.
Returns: 16.2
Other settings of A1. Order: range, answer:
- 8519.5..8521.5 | 16.8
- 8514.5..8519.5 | 16.4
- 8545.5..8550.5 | 16.7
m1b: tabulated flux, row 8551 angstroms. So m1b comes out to 17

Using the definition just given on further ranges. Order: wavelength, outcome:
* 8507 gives 16.8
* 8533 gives 17.2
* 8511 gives 16.6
